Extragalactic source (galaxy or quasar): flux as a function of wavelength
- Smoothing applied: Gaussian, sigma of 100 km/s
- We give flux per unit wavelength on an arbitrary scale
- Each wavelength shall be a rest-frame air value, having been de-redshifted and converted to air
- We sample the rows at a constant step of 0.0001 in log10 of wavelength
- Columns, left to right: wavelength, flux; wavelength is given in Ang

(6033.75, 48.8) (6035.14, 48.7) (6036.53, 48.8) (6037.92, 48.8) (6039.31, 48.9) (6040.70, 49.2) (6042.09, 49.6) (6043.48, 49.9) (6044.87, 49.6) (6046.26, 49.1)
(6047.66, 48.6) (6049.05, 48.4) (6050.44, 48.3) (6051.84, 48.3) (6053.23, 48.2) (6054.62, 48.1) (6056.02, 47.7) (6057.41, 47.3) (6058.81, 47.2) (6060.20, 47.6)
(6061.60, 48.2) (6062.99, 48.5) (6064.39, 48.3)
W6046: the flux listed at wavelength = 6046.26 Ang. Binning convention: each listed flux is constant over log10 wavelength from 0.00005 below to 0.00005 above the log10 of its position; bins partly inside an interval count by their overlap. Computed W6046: 49.1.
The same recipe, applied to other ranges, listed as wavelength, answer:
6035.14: 48.7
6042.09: 49.6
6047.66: 48.6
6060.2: 47.6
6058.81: 47.2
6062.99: 48.5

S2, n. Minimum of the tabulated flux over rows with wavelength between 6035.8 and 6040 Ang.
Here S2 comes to 48.8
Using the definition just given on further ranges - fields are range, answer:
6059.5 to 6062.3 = 47.6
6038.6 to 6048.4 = 48.6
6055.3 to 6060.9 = 47.2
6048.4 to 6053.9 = 48.2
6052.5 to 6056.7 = 47.7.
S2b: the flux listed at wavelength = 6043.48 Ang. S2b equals 49.9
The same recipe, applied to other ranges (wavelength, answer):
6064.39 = 48.3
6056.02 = 47.7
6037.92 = 48.8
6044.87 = 49.6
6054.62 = 48.1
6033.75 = 48.8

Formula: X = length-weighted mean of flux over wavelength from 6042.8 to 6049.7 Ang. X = 49.1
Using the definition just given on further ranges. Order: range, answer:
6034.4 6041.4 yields 48.9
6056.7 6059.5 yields 47.2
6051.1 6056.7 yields 48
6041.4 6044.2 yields 49.8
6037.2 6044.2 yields 49.3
